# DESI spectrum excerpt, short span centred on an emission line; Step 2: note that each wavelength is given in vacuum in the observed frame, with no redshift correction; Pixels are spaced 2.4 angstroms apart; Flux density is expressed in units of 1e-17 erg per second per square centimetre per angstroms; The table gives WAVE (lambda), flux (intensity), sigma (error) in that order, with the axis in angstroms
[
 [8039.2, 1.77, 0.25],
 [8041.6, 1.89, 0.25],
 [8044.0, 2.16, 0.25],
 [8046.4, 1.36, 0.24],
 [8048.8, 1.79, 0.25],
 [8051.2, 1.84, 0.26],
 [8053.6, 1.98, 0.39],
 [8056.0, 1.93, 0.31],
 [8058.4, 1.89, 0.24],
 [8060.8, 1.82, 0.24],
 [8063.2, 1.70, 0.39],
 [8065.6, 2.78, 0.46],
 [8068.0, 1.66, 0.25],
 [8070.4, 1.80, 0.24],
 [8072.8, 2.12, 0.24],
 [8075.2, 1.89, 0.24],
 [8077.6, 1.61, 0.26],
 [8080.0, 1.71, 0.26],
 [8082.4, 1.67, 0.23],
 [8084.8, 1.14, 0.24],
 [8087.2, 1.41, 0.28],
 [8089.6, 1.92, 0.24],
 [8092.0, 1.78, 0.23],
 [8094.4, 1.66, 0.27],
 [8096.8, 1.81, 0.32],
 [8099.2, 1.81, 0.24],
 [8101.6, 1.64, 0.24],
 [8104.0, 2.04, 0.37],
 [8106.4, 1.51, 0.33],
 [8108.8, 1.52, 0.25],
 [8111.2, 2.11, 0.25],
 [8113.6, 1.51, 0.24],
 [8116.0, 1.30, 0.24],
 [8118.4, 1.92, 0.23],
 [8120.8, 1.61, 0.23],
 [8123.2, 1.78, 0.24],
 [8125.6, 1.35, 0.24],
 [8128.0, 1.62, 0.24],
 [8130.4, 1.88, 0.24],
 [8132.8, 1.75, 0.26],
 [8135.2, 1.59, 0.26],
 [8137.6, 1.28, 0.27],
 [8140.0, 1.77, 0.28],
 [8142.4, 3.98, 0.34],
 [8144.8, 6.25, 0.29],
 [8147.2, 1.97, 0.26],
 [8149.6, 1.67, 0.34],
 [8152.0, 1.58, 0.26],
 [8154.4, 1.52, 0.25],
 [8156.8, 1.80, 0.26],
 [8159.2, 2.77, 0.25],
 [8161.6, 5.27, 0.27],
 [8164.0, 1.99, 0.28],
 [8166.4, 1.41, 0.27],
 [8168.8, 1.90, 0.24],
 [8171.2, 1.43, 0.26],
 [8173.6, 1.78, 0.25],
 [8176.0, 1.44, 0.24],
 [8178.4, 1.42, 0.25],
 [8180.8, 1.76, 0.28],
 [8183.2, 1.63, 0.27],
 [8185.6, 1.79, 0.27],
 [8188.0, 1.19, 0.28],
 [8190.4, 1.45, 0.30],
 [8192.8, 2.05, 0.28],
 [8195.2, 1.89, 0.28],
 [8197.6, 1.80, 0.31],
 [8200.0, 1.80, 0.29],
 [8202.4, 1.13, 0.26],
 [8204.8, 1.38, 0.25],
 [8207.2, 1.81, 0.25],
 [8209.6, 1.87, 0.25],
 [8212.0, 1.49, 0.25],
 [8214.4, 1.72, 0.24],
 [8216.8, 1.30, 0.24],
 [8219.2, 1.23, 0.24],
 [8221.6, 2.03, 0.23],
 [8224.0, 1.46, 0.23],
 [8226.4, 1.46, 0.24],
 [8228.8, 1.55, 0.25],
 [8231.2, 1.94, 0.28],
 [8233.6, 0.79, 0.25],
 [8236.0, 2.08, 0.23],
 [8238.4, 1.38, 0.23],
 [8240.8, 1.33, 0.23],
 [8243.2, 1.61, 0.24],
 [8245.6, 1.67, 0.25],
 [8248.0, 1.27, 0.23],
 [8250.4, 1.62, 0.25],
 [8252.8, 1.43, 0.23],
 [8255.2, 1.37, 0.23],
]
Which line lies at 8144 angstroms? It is [S II] 6716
